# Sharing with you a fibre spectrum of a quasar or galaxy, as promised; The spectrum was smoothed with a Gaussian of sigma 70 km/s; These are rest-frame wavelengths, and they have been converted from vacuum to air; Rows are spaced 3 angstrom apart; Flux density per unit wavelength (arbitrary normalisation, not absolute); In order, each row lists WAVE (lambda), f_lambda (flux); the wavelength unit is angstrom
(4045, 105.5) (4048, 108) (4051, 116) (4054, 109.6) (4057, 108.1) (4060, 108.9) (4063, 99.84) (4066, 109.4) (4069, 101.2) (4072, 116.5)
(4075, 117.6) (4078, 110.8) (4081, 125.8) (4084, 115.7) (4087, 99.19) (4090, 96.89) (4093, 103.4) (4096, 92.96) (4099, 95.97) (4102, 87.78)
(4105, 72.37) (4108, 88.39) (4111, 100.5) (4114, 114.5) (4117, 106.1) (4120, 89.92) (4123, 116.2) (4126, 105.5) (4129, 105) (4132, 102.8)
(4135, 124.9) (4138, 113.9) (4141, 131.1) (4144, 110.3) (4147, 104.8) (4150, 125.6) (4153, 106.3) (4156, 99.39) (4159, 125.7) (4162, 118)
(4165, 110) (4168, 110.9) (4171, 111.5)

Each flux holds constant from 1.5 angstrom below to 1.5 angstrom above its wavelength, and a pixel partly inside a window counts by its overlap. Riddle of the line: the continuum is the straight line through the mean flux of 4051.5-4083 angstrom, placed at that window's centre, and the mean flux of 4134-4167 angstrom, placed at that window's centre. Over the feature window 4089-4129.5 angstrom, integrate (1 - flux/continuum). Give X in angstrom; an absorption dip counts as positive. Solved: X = 5.4 angstrom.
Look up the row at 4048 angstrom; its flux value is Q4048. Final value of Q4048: 108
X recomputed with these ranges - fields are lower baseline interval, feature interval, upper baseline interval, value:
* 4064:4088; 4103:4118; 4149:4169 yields 2.25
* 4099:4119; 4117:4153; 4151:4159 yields -3.05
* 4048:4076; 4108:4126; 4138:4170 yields 1.32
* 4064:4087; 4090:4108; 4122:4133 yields 3.16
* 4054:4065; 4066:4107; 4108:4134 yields 1.05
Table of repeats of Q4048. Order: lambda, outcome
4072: 116.5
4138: 113.9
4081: 125.8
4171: 111.5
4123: 116.2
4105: 72.37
